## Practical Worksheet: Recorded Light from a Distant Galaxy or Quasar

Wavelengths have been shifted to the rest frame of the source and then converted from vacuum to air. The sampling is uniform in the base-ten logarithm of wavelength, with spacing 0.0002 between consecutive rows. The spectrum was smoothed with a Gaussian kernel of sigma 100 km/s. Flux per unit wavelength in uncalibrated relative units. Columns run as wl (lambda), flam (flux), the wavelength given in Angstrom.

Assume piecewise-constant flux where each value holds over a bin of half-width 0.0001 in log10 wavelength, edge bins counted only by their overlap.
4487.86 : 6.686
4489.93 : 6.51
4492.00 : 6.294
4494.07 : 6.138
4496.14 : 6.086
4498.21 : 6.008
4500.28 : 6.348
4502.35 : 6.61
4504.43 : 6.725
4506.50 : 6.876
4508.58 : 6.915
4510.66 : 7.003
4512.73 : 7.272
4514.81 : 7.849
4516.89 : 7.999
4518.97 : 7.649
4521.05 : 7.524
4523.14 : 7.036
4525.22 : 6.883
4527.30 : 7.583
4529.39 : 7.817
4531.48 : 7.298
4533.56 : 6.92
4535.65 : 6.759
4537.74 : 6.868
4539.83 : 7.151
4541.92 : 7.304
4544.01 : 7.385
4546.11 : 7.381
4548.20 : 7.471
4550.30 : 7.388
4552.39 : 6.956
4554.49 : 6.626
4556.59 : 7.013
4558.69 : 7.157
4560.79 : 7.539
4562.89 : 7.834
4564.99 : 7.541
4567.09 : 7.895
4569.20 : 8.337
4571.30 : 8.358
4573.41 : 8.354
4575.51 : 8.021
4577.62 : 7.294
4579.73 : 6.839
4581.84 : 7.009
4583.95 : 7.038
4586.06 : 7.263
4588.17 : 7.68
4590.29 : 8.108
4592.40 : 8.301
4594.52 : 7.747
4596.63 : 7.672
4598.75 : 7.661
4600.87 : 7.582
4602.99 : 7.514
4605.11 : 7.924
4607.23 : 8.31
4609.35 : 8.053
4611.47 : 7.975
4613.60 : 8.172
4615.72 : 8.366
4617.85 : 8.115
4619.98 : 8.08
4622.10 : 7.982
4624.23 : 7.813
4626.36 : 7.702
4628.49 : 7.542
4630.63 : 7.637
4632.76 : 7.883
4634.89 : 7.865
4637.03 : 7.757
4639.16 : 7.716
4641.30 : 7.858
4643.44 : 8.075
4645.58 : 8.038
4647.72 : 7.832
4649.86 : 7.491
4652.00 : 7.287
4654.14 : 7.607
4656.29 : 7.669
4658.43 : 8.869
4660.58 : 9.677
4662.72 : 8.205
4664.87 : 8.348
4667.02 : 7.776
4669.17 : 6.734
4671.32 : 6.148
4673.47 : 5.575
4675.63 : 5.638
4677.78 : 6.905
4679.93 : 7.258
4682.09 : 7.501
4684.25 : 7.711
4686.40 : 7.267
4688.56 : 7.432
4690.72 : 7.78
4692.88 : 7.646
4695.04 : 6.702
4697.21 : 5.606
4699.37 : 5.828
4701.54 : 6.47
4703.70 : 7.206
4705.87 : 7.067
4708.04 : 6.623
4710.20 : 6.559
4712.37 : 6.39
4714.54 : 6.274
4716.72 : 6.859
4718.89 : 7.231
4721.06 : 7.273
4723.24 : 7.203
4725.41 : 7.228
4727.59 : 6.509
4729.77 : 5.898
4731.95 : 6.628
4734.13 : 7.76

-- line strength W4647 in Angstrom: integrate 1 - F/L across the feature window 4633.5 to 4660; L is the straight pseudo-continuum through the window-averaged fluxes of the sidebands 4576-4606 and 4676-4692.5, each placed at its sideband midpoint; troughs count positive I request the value -1.6 Angstrom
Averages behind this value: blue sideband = 7.55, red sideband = 7.35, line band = 7.87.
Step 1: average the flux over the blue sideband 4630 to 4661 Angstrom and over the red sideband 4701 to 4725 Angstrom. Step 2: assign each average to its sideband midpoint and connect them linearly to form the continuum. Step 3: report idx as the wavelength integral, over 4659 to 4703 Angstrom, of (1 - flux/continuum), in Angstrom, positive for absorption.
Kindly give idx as 1.42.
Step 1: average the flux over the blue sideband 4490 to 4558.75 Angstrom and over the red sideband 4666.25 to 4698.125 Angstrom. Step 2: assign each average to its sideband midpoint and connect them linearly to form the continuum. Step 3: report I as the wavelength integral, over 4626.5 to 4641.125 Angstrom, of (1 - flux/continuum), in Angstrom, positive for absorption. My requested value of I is -1.7 Angstrom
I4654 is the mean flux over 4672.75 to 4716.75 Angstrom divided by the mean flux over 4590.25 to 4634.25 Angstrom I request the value 0.86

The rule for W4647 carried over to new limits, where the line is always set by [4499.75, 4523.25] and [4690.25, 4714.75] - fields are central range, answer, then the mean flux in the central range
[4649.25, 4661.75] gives -2.5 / 8.13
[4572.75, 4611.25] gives -4.0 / 7.69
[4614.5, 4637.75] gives -3.5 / 7.89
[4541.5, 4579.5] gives -2.7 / 7.54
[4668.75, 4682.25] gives 0.6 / 6.46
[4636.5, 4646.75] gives -1.6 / 7.89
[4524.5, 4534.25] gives -0.3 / 7.33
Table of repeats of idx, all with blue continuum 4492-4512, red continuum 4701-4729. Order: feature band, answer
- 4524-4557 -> -2.99 Angstrom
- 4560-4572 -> -2.35 Angstrom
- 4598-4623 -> -4.86 Angstrom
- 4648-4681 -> -3.23 Angstrom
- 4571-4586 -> -1.95 Angstrom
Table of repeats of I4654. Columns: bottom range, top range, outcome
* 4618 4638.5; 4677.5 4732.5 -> 0.88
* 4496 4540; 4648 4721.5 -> 1.01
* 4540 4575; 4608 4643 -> 1.05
